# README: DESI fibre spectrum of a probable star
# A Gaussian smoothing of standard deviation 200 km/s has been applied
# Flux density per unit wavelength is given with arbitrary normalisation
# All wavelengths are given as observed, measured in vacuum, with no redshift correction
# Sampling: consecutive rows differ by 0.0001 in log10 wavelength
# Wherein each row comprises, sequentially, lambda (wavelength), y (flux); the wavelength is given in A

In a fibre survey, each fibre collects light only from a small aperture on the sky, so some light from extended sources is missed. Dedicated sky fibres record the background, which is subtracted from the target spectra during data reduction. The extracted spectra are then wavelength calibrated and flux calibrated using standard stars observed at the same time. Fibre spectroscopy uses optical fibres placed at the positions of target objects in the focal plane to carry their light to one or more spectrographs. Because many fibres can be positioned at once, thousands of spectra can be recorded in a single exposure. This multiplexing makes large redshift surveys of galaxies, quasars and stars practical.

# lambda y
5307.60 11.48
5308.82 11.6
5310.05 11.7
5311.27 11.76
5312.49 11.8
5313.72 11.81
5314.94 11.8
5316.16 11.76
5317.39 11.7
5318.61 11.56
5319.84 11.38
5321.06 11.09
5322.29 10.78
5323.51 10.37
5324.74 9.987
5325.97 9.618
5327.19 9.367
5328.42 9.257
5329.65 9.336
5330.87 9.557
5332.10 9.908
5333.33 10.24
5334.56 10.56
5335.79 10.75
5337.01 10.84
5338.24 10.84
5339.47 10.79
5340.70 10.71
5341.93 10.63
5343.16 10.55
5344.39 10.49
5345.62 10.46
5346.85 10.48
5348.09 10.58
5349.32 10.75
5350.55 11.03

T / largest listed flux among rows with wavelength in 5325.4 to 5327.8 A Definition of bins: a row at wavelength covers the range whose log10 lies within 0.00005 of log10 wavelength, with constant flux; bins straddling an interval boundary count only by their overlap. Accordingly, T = 9.618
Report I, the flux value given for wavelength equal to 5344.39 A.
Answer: 10.49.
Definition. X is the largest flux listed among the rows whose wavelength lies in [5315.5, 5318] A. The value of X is 11.76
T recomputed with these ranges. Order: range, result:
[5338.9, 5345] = 10.79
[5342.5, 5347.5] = 10.55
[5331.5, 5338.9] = 10.84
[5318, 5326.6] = 11.56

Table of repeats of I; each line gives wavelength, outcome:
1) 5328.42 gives 9.257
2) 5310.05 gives 11.7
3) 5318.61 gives 11.56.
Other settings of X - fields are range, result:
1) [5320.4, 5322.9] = 11.09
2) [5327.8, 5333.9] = 10.24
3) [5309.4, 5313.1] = 11.8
